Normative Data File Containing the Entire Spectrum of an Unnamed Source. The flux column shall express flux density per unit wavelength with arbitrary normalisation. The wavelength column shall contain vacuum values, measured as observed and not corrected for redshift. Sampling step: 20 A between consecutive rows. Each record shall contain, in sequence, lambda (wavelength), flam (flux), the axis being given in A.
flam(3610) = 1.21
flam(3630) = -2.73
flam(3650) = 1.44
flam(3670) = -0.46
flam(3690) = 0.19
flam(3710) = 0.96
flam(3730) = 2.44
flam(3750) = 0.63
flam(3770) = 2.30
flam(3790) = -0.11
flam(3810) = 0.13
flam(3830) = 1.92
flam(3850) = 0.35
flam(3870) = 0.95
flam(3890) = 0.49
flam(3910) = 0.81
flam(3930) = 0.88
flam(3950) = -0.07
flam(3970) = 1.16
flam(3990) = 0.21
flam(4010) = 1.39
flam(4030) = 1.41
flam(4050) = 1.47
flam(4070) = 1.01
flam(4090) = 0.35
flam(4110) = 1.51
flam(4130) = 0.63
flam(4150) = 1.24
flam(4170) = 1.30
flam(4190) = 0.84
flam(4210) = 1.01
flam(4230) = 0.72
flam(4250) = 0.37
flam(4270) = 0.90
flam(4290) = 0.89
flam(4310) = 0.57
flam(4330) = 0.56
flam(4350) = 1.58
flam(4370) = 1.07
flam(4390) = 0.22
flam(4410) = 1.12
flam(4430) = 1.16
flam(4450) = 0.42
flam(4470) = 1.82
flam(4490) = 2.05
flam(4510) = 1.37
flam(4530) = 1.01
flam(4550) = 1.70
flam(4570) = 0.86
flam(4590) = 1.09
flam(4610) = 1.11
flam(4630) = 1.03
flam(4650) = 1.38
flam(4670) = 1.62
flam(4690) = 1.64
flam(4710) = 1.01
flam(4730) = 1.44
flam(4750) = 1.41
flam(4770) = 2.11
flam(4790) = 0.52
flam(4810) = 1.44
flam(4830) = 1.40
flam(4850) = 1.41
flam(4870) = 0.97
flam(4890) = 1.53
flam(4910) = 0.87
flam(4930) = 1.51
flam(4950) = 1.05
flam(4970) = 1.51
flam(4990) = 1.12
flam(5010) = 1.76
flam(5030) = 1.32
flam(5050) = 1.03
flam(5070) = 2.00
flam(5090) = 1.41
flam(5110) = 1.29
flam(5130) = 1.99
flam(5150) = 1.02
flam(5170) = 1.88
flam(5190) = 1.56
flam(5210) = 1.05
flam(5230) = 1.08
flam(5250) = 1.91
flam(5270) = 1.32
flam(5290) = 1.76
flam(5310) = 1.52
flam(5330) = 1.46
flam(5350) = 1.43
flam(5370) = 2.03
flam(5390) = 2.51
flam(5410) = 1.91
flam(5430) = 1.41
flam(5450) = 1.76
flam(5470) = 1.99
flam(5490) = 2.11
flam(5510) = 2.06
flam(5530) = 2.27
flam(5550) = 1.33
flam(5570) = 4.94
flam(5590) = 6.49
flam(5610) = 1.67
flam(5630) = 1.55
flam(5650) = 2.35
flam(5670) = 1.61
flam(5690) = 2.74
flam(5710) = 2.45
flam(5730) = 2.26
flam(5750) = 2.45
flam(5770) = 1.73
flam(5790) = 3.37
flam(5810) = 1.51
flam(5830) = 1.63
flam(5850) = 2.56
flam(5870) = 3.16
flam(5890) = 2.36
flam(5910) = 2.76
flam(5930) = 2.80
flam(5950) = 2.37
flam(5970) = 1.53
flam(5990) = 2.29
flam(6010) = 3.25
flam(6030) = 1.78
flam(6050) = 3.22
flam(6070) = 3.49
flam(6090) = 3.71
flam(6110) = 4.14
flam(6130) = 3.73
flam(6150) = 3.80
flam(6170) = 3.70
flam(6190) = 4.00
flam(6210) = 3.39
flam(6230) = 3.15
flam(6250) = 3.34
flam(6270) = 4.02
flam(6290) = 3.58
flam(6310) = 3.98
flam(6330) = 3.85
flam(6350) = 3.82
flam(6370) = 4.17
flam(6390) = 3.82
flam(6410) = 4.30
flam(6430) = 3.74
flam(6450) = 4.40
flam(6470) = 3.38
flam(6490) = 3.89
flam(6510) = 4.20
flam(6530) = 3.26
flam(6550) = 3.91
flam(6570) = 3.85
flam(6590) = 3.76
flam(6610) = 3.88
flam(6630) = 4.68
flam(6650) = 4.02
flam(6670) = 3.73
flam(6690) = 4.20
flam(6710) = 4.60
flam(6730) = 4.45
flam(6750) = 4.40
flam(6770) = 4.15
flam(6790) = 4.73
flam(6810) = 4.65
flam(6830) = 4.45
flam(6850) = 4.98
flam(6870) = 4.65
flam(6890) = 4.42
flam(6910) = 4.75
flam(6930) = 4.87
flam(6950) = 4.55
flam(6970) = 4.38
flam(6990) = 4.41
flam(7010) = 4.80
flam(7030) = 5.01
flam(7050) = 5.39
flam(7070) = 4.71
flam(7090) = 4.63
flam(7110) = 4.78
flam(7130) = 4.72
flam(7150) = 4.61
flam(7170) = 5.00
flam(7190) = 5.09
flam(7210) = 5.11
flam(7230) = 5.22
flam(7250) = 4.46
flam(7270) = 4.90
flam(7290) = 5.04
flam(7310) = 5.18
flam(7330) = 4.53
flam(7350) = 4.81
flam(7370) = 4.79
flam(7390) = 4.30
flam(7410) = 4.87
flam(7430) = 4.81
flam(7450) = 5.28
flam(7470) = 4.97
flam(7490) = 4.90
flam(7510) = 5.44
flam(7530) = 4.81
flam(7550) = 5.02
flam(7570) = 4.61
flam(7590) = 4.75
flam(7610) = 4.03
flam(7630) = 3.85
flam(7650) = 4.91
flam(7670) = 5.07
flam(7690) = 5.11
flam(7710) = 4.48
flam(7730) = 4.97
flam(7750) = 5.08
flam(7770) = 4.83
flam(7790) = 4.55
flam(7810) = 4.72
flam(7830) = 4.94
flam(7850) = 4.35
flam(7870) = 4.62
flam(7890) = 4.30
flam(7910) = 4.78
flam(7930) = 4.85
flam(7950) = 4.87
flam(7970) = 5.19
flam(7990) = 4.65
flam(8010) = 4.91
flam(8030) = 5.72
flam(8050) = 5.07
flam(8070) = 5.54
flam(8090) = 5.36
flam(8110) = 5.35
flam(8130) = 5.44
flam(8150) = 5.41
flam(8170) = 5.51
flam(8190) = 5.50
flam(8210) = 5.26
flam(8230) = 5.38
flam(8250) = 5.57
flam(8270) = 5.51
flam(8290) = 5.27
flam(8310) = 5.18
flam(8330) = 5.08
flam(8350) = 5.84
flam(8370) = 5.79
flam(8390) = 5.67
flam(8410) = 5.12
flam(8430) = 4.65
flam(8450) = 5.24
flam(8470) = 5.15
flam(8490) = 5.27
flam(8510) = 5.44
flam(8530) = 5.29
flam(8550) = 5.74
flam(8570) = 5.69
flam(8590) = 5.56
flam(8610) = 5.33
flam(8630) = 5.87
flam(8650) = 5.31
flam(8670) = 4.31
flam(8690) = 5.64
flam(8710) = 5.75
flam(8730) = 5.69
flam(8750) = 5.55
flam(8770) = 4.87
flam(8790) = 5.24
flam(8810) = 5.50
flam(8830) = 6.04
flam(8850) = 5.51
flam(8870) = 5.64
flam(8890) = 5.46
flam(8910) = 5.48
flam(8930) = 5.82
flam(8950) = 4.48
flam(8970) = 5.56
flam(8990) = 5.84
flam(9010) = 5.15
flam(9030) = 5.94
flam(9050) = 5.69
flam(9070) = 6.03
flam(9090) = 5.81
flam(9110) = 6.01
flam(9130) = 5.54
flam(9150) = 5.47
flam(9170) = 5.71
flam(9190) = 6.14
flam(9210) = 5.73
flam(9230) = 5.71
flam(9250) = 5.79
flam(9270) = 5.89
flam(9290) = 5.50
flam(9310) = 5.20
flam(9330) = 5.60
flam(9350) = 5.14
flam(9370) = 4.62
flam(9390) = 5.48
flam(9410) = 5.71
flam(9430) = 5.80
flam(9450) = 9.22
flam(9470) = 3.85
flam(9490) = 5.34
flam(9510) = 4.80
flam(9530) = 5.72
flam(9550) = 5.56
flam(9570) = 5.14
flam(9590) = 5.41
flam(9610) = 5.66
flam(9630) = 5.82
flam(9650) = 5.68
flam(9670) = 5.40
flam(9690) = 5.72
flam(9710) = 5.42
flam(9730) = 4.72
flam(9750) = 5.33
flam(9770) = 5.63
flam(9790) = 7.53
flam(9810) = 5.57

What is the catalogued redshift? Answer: 0.52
